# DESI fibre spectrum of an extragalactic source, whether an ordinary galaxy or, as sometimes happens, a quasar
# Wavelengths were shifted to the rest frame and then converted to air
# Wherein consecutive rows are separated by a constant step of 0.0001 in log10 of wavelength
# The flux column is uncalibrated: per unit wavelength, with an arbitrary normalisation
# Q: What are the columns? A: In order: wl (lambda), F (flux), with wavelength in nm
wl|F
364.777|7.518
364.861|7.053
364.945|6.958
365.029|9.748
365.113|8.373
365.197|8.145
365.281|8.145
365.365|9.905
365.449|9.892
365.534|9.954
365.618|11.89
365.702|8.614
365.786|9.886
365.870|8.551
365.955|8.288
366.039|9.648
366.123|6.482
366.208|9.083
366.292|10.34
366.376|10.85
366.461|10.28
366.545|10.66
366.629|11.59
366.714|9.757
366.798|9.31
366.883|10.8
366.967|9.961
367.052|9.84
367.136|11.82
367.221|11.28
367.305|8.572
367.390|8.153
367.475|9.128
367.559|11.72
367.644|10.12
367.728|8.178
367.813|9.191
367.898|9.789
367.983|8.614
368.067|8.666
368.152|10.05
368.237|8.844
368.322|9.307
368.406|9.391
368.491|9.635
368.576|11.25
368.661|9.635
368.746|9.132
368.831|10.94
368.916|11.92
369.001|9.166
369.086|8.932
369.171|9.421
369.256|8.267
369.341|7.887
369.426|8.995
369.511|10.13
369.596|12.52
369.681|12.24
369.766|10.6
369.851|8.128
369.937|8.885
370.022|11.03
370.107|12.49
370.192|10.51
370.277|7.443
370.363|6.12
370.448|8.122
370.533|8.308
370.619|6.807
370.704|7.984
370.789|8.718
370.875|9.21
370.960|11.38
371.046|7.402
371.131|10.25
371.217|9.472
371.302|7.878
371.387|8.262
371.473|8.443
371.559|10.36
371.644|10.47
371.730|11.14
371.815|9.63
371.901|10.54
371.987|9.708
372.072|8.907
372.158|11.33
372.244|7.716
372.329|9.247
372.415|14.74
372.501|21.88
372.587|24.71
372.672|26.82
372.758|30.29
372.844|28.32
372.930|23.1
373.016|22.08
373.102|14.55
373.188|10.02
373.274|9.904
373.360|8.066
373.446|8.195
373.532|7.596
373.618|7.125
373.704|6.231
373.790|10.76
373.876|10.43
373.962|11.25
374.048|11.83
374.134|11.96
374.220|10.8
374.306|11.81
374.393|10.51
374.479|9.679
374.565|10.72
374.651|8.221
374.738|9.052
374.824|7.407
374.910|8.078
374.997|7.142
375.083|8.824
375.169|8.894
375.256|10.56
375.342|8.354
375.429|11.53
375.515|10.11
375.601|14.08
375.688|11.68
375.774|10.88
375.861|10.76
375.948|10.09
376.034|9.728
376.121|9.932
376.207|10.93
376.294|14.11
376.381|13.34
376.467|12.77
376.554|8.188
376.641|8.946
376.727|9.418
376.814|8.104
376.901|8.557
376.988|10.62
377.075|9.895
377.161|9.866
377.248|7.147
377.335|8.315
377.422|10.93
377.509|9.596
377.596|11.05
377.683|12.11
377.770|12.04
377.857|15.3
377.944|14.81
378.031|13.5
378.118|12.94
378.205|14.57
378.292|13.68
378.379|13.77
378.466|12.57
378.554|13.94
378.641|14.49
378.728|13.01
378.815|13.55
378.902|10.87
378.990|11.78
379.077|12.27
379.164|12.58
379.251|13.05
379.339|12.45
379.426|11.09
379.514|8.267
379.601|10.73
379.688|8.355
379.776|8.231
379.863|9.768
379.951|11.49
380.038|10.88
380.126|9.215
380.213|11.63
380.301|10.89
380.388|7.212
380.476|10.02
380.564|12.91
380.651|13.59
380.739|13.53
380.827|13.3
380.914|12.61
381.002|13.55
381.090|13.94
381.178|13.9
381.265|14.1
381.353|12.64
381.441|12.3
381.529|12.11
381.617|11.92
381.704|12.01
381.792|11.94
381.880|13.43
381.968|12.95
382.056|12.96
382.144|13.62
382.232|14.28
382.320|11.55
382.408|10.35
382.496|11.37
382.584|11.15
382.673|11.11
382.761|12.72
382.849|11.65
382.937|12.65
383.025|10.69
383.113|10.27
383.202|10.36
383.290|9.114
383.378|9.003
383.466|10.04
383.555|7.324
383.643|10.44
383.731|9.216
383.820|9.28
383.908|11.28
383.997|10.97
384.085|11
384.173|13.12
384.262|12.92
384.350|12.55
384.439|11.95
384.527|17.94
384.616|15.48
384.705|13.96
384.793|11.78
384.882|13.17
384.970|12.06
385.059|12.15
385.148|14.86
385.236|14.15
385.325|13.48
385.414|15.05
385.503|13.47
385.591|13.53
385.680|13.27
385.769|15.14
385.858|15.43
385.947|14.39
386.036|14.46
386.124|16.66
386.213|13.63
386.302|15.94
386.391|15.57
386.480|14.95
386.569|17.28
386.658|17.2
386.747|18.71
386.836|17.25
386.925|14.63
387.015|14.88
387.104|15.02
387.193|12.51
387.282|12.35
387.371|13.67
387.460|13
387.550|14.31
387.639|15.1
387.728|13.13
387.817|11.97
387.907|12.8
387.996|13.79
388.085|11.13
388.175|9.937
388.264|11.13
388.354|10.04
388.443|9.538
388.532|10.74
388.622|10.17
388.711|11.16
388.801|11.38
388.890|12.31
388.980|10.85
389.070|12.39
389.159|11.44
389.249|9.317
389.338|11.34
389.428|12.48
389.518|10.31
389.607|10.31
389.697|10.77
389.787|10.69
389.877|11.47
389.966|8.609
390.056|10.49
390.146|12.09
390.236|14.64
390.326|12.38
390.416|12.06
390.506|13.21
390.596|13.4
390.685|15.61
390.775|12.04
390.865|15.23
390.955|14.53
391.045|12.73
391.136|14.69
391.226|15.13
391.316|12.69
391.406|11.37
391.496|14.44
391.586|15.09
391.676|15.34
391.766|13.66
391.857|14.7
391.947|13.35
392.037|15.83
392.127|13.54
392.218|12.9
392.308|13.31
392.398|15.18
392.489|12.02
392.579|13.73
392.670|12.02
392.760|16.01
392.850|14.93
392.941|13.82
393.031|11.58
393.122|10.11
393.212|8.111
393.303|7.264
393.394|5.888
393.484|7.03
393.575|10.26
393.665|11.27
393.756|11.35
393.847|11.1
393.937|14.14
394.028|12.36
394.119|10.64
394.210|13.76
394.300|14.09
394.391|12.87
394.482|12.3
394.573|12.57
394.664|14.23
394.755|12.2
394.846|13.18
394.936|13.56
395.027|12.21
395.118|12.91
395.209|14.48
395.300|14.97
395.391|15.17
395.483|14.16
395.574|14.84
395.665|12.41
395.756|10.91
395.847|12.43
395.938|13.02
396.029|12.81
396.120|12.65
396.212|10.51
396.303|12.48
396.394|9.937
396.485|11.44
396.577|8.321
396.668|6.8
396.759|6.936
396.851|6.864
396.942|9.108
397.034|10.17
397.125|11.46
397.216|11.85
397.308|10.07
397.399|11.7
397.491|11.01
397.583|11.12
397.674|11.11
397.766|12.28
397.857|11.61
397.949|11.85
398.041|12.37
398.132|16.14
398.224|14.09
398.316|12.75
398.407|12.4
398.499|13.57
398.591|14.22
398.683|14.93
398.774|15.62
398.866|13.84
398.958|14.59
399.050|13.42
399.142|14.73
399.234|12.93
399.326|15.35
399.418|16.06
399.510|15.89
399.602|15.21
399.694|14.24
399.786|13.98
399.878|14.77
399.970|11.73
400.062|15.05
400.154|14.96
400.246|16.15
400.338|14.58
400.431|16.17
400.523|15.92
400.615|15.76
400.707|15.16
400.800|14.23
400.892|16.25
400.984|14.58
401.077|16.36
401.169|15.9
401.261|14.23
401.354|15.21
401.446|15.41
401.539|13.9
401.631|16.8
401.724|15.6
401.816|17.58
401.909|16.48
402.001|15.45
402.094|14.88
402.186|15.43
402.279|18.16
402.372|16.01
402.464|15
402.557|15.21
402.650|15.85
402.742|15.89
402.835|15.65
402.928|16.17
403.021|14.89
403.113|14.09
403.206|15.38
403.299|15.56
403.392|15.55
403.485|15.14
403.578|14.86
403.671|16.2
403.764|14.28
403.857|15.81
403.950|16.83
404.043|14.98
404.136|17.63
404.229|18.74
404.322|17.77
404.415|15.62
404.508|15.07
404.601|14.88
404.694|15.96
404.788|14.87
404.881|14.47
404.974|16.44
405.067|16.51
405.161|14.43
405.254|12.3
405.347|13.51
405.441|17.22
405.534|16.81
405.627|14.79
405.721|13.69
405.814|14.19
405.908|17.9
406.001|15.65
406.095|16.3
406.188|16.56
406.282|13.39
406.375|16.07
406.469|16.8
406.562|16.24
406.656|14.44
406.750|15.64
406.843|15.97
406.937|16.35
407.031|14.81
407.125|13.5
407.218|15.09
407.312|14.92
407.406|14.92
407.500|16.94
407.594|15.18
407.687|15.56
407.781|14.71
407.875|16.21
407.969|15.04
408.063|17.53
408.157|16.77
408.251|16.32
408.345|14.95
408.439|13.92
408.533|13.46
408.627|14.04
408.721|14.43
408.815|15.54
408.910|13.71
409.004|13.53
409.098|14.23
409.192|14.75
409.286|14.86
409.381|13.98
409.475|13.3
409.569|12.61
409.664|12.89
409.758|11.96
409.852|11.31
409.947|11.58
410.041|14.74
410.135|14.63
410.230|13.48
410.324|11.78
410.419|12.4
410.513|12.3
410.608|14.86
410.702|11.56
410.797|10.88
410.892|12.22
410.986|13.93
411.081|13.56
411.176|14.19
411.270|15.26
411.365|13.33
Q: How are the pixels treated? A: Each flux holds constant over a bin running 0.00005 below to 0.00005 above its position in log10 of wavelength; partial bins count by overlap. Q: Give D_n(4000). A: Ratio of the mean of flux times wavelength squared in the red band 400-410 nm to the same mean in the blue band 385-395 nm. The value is 1.3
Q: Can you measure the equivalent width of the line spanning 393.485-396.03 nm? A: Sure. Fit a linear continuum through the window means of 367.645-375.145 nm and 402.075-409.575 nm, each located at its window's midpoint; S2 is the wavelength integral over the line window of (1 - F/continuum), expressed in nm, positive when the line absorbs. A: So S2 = 0.21 nm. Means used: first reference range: 10.8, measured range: 12.8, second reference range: 15.4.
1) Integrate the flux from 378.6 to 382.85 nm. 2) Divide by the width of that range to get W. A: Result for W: 11.9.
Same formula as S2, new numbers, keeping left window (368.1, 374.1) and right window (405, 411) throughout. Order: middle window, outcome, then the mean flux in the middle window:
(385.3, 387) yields -0.370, 15.3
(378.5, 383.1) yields 0.052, 11.9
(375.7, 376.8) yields 0.088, 10.7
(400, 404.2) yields -0.474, 15.6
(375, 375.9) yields 0.090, 10.4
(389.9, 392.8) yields -0.102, 13.5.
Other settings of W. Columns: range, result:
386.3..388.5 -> 13.8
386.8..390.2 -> 11.9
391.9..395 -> 12.3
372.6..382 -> 11.8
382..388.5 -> 12.9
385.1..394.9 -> 12.9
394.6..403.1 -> 13.7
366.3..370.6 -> 9.74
